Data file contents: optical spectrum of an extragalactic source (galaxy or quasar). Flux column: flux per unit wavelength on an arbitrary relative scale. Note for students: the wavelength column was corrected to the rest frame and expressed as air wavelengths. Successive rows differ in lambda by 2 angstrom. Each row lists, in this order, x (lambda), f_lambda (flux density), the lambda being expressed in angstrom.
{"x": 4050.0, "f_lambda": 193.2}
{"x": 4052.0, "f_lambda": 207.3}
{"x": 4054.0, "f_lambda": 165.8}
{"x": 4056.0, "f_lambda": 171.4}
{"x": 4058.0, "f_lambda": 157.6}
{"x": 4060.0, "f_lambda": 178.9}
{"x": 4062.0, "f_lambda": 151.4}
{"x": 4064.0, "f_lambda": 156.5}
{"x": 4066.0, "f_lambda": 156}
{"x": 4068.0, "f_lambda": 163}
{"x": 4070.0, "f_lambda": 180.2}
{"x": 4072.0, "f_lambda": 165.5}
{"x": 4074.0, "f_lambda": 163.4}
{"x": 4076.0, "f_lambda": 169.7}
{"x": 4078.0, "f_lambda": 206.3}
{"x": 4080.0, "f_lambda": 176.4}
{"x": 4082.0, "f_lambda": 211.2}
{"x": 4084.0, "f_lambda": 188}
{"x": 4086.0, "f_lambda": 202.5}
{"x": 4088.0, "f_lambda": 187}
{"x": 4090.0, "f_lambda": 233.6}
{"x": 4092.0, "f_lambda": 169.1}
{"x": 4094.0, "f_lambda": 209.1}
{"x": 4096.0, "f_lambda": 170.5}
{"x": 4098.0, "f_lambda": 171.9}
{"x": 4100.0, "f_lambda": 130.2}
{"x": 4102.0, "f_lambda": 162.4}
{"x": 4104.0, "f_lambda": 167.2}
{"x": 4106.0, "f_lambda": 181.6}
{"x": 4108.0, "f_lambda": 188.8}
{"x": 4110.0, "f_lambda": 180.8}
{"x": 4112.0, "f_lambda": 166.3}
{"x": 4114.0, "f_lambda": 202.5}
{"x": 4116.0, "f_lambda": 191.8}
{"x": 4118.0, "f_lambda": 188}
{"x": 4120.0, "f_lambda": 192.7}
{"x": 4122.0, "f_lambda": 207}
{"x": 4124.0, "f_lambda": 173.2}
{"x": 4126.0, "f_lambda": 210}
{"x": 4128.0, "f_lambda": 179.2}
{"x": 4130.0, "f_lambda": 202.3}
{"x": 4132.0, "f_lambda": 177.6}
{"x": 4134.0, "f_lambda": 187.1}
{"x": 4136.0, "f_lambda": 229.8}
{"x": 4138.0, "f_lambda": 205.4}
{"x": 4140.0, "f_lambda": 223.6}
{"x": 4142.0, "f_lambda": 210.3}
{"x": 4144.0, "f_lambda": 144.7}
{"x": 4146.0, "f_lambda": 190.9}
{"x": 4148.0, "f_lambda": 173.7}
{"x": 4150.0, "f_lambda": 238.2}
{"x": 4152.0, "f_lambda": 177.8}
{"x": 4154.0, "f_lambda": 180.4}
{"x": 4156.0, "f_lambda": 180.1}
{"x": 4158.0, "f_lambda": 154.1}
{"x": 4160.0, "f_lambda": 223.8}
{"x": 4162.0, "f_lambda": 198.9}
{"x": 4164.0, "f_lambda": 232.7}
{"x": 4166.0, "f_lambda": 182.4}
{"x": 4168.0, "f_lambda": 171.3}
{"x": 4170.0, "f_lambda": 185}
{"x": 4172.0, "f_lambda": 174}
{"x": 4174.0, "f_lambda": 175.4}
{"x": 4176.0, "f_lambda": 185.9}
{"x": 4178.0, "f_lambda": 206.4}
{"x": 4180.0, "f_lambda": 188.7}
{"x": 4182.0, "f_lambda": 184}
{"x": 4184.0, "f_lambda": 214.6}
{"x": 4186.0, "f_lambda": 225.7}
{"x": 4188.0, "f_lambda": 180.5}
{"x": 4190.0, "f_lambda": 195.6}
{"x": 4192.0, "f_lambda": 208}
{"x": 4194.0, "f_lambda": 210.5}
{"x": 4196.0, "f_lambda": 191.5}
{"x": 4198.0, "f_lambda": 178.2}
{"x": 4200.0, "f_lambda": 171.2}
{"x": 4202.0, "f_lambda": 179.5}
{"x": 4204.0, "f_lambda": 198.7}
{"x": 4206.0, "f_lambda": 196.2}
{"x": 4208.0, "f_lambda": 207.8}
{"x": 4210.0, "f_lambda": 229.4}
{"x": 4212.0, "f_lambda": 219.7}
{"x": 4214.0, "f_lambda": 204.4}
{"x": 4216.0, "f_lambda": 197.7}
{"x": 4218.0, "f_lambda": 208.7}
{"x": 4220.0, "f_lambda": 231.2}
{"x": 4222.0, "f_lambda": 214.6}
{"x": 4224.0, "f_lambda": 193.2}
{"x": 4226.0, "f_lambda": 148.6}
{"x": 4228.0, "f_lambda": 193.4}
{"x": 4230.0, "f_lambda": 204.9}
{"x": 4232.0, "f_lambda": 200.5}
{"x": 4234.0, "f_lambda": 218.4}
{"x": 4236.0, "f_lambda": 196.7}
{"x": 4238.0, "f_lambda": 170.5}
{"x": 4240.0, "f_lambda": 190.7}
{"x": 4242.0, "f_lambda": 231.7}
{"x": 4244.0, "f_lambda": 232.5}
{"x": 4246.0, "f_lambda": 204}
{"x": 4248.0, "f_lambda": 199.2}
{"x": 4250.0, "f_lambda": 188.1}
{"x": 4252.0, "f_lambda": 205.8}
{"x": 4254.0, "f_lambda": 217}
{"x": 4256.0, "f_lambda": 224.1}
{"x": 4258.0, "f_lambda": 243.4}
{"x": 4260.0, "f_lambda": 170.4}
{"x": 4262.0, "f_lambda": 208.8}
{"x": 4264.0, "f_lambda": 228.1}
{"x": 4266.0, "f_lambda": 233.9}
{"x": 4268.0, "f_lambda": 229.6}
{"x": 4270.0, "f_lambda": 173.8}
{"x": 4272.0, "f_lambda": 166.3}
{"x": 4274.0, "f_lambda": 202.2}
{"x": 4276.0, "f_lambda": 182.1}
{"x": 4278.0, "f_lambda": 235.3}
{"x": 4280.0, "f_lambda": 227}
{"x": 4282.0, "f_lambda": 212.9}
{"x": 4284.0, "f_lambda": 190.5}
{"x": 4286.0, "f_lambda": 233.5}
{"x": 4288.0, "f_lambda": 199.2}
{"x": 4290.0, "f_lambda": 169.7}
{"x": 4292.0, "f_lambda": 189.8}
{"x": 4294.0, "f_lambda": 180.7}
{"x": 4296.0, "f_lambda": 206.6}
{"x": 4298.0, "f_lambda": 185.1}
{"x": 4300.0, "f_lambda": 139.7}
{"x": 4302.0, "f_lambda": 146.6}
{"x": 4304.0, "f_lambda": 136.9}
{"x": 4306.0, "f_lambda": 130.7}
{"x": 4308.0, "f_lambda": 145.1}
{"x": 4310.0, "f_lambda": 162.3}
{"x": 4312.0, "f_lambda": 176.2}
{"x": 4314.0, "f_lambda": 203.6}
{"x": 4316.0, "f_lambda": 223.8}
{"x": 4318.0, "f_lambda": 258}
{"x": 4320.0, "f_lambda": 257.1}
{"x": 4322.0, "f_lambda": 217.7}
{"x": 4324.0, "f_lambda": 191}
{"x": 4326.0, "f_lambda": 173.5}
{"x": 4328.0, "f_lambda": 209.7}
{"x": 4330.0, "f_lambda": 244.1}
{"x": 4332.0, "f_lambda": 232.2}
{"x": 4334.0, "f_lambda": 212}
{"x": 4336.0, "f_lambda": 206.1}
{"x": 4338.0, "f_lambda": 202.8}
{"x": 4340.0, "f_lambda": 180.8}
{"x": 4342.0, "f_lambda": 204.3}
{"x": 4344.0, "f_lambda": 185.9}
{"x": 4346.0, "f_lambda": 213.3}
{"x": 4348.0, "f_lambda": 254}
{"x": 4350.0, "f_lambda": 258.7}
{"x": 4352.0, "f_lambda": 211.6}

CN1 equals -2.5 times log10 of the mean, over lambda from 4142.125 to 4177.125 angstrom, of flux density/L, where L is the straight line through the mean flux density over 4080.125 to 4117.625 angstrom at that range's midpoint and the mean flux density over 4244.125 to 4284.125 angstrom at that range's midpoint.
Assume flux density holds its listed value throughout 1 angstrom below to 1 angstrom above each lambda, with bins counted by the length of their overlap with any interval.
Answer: 0.033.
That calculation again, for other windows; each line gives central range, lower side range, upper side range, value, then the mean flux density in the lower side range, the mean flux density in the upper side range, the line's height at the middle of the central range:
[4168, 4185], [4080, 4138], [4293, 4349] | 0.01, 188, 196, 190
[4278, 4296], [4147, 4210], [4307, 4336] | 0.01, 193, 208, 204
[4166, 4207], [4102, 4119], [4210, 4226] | 0.05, 182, 207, 200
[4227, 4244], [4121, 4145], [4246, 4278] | 0.01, 196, 206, 204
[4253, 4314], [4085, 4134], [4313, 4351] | 0.10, 185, 217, 210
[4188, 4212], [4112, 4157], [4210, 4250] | 0.02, 193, 203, 200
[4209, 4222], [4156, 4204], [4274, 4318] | -0.13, 192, 187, 190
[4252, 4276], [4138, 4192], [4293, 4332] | -0.09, 193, 190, 191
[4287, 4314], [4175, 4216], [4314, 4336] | 0.27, 199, 220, 216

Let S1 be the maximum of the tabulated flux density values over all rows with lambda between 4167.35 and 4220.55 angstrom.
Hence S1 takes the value 231.2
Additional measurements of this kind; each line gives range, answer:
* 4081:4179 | 238.2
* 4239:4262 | 243.4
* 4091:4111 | 209.1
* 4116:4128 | 210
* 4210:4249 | 232.5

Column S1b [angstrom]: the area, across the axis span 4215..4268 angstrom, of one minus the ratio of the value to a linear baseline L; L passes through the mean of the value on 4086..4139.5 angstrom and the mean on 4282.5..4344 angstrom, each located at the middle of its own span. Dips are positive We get -4.1 angstrom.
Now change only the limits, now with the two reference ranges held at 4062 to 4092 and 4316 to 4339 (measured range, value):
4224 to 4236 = 0.63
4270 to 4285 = 0.77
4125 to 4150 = -0.78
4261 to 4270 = -0.42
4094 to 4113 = 1.47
